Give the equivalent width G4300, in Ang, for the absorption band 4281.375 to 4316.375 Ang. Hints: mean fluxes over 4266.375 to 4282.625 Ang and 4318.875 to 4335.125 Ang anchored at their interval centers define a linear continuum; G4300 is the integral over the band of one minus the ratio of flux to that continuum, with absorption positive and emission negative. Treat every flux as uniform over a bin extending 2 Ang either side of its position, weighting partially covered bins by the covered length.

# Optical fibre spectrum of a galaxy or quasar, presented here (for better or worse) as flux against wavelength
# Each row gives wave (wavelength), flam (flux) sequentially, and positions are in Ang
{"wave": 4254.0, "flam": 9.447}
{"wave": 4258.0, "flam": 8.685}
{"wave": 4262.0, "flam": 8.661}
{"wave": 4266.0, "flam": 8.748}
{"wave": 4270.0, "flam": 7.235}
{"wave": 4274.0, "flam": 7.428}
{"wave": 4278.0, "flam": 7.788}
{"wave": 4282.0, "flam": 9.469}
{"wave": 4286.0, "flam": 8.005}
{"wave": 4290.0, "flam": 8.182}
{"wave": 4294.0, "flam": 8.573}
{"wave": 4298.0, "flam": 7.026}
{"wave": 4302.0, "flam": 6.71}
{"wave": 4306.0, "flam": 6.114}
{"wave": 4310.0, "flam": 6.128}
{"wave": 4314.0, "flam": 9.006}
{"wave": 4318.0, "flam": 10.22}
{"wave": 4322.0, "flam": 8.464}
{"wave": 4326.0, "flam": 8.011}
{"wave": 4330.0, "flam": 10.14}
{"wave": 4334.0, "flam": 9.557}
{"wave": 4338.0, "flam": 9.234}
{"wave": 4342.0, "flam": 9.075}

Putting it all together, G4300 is 3.3 Ang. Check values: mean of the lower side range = 7.93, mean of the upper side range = 9.1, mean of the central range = 7.65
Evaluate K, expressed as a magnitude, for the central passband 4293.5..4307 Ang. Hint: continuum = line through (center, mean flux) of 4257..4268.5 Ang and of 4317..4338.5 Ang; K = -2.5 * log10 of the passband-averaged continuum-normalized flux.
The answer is 0.27 mag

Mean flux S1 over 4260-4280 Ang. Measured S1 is 7.97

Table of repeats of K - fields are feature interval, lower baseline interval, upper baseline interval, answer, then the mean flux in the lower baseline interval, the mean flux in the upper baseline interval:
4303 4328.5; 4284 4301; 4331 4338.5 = 0.107 mag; 7.87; 9.53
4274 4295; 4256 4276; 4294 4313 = -0.111 mag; 8.15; 6.85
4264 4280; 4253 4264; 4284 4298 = 0.100 mag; 8.88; 8.08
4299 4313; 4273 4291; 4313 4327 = 0.307 mag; 8.22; 8.98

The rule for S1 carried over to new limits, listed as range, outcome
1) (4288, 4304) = 7.62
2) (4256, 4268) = 8.7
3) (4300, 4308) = 6.41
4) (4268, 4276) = 7.33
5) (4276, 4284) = 8.63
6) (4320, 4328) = 8.24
